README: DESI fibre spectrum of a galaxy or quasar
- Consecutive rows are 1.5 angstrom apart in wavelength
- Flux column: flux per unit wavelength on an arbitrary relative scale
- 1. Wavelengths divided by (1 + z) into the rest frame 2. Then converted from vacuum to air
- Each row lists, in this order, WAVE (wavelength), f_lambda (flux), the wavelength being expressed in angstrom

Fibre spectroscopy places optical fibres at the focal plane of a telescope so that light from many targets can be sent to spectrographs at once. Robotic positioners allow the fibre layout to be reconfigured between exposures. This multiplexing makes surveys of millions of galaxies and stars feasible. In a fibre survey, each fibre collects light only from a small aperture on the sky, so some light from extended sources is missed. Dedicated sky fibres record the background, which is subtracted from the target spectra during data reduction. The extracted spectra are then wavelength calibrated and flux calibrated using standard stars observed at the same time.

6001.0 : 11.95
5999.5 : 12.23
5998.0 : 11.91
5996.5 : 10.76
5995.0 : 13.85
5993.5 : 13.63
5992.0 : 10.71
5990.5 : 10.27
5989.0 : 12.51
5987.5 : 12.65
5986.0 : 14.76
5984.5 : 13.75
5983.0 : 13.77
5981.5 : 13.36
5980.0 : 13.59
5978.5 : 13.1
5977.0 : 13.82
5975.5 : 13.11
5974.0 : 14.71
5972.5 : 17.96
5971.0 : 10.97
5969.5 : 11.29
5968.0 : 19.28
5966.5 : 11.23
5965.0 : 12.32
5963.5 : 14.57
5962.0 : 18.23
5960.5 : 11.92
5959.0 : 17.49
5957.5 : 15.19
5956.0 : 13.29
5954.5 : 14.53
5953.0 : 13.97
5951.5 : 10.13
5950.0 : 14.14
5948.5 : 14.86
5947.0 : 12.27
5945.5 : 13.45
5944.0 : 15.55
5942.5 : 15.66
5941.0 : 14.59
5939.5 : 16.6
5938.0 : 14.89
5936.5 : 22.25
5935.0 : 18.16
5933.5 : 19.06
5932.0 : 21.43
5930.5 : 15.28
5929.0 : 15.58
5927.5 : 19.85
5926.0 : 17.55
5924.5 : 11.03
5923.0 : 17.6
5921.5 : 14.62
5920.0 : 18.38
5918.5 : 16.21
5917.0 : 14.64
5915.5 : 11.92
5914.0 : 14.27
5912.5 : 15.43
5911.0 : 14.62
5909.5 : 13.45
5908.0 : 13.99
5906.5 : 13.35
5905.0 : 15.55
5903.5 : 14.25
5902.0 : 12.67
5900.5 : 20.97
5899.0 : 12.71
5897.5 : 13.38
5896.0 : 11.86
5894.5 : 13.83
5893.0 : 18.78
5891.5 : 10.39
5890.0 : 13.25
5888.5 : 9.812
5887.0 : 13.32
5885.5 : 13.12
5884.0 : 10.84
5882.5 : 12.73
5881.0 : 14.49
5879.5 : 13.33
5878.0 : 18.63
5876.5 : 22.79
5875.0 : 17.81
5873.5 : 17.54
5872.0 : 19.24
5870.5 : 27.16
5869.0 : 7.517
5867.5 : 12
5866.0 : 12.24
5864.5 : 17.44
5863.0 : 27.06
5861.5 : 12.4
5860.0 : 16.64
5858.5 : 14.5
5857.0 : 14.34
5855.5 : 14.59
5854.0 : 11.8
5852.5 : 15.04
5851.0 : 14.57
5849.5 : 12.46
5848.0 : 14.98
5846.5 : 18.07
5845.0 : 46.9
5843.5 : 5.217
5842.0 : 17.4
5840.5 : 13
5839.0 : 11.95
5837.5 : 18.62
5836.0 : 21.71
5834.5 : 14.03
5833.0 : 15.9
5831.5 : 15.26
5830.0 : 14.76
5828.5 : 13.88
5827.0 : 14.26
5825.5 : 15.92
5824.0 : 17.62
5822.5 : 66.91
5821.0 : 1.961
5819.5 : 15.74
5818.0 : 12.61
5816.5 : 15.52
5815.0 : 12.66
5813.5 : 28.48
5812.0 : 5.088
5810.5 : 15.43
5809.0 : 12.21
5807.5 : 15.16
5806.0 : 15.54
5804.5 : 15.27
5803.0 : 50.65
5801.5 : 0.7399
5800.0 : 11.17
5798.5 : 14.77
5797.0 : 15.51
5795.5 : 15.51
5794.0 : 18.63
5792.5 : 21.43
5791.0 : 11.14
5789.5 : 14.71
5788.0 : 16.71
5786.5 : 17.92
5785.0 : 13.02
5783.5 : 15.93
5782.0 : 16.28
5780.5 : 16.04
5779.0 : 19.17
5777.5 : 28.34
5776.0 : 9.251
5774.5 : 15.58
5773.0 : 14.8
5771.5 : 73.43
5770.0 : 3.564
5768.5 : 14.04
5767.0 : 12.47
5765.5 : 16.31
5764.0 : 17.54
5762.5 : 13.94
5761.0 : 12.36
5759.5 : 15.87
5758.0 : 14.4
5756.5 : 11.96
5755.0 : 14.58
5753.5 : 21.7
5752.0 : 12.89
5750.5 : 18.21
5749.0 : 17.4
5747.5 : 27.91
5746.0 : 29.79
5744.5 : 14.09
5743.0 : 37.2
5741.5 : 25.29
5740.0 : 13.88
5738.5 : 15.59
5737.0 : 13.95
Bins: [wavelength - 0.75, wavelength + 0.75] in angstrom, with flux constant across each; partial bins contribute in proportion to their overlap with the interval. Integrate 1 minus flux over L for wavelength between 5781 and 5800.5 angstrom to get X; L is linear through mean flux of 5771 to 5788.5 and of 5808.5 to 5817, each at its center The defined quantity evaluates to 3.2 angstrom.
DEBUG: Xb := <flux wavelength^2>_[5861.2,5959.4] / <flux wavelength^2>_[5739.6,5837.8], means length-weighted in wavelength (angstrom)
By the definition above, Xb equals 0.89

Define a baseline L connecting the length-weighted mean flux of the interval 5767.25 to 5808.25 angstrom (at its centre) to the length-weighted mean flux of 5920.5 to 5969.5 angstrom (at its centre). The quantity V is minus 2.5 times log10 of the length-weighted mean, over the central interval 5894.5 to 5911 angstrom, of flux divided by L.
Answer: 0.14 mag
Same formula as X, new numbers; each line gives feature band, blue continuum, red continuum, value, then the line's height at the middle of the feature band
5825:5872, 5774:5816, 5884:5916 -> -3.5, 15.1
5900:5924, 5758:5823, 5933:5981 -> 0.8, 15.5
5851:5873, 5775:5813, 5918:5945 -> 1.0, 16.6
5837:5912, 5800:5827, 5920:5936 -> 9.7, 17.7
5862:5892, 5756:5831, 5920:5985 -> 1.2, 16.2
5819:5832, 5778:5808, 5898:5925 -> -2.7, 16.3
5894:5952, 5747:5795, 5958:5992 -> -2.2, 14.8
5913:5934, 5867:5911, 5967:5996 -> -2.8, 14.3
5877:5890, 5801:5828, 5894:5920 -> 1.7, 15.5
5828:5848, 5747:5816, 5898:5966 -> -1.1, 16.5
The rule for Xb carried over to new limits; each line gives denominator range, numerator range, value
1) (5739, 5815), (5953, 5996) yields 0.82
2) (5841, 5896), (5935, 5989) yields 0.94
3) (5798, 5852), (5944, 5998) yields 0.82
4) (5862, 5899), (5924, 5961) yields 1.04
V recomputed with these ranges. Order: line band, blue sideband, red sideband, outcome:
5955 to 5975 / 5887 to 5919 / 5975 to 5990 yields -0.07 mag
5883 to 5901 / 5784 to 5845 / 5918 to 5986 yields 0.19 mag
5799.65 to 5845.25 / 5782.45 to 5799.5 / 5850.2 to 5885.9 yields -0.11 mag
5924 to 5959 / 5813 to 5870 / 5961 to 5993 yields -0.09 mag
